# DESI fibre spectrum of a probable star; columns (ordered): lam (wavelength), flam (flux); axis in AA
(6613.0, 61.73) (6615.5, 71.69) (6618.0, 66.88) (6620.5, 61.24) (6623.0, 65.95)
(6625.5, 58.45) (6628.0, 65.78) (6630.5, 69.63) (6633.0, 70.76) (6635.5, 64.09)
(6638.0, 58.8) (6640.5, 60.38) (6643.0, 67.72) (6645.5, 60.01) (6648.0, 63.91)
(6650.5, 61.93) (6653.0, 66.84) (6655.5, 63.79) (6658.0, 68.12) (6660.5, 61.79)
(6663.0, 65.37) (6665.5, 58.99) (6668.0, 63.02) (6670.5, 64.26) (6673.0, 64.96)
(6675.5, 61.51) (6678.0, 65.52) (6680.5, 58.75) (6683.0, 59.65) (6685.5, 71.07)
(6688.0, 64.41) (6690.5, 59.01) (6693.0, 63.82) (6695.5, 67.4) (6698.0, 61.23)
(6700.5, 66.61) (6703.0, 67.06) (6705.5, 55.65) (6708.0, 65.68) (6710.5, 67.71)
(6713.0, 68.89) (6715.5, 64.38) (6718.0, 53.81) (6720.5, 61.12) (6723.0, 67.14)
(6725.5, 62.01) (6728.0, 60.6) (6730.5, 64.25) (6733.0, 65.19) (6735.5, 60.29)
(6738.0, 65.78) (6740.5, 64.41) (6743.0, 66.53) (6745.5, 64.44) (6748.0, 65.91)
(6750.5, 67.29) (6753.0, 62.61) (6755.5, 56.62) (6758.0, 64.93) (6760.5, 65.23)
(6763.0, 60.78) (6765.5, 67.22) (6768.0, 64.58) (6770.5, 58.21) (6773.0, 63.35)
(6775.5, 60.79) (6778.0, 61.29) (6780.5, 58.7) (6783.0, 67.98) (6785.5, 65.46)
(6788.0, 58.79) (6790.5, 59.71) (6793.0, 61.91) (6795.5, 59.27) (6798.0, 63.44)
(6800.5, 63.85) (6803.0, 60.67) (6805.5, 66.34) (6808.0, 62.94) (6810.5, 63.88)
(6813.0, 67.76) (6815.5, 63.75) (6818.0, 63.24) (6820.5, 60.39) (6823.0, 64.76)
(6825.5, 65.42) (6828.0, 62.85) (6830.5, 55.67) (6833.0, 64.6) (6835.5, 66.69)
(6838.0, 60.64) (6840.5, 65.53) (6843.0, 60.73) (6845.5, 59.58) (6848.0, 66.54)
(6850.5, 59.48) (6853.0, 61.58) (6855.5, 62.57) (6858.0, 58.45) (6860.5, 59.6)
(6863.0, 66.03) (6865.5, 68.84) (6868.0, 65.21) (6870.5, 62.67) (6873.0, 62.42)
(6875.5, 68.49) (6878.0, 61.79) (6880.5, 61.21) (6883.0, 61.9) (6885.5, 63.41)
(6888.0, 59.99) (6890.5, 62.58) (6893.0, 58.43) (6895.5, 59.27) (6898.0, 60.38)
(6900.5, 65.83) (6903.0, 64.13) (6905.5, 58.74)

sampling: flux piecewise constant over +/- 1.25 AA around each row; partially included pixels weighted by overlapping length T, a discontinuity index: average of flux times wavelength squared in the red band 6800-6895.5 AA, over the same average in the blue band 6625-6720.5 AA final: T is 1.04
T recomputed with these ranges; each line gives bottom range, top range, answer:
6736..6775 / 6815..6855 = 1.01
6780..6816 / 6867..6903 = 1.02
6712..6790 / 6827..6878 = 1.03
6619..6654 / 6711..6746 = 1.02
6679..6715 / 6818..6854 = 1.02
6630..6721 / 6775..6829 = 1.03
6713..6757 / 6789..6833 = 1.01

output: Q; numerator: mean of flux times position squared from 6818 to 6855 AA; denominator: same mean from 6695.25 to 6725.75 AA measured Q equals 1.0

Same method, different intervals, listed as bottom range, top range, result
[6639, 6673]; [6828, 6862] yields 1.03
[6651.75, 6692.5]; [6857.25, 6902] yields 1.05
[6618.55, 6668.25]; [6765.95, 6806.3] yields 1.02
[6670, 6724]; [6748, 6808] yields 1.01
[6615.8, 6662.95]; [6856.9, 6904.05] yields 1.05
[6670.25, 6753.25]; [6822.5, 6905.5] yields 1.03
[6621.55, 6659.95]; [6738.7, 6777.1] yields 1.02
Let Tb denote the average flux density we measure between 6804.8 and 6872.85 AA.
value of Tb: 63.1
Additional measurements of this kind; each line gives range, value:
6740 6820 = 63.1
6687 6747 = 63.6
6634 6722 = 63.4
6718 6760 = 63.4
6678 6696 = 63.4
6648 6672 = 63.8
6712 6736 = 62.8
